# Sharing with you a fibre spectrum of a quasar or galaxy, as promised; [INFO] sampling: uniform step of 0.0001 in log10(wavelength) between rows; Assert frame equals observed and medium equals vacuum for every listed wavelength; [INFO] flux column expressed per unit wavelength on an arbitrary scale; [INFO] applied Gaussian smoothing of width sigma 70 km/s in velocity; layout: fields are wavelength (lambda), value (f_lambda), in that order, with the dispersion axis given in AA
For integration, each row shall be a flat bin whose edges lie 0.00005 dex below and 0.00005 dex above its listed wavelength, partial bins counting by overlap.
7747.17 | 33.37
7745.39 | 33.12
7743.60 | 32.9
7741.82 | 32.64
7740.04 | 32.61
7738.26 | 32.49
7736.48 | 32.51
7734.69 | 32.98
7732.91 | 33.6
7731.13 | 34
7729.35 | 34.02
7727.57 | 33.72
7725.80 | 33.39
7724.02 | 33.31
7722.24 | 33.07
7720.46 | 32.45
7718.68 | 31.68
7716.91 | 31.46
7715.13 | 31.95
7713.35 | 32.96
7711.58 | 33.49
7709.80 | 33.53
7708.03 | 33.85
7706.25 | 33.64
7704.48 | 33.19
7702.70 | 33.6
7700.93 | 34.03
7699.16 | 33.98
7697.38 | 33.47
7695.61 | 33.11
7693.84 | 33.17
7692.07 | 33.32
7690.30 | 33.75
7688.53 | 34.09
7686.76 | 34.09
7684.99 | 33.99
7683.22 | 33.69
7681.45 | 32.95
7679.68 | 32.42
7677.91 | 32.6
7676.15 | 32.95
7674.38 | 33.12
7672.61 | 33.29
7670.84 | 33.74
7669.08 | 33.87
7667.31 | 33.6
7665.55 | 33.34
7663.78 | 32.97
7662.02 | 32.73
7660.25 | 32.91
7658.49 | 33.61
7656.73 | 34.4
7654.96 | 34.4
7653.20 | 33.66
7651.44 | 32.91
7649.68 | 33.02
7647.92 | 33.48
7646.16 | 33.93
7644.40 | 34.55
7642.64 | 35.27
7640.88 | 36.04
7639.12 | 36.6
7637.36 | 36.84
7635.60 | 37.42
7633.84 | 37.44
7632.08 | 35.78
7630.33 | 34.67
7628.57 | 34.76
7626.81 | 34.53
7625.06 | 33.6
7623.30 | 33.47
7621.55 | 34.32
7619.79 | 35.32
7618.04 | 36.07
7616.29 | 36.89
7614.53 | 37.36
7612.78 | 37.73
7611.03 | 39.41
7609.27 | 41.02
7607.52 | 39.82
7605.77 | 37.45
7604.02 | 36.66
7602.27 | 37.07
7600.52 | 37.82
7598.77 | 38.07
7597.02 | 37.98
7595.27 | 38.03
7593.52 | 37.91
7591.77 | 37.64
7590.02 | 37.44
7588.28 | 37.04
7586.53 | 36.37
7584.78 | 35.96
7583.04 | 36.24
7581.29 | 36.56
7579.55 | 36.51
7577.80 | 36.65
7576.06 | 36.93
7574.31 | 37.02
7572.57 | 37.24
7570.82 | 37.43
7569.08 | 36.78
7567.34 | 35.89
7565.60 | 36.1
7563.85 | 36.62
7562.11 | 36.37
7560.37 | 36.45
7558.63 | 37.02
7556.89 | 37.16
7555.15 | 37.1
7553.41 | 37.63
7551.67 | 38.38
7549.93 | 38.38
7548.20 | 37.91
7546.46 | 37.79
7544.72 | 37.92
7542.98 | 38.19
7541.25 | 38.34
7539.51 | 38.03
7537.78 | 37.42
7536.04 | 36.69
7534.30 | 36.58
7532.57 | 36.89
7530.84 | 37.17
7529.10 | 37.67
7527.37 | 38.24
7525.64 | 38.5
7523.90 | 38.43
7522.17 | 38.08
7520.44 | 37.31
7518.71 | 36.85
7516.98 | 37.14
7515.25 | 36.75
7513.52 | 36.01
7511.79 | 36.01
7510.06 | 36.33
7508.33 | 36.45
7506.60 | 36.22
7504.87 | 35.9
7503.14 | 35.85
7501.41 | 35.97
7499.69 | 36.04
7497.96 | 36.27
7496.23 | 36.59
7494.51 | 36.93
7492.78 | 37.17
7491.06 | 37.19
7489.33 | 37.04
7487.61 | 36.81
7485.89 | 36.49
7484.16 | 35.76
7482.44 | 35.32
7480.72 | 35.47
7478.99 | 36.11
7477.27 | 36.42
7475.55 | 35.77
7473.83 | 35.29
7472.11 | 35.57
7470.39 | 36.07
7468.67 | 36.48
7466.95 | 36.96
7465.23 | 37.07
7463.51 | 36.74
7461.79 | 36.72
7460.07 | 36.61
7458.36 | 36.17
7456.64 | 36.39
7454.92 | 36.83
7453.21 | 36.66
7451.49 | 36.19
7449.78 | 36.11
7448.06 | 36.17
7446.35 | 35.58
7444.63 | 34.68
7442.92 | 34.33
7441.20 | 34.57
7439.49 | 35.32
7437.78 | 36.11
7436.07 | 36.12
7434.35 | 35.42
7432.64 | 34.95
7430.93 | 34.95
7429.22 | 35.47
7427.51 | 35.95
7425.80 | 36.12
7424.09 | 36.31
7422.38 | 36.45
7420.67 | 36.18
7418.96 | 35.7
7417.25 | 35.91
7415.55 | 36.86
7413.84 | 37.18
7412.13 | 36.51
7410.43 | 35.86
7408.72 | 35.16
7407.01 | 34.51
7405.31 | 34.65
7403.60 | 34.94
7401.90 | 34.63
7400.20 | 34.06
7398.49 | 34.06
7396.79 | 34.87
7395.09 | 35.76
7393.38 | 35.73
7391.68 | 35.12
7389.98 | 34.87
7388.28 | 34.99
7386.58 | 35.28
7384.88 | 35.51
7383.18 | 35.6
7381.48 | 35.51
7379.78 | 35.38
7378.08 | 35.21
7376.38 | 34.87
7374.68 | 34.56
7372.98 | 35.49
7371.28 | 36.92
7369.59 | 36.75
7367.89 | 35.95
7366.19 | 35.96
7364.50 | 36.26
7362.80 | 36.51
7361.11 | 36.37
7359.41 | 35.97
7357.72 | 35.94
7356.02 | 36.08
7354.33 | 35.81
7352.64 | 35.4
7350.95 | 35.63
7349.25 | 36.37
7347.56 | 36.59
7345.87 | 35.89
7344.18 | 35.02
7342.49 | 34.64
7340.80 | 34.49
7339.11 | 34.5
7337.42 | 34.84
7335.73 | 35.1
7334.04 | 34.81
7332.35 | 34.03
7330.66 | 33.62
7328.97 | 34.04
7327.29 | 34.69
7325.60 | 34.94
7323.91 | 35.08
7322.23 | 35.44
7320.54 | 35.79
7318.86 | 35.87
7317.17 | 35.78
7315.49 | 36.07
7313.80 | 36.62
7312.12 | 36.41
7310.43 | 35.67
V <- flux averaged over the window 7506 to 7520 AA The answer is 36.5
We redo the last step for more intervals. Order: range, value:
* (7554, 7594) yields 36.8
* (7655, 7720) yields 33.3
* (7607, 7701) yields 34.6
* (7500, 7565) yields 37.2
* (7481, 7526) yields 36.6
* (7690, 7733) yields 33.3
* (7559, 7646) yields 36.7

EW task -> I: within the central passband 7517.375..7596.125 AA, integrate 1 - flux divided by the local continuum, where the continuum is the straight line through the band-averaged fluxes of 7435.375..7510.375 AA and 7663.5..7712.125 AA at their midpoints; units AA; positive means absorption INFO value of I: -4.8 AA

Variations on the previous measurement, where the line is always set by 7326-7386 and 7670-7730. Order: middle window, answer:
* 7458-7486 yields -1.2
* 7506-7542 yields -3.0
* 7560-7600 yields -3.4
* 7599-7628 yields -2.6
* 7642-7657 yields -0.2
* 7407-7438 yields -0.8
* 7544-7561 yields -1.7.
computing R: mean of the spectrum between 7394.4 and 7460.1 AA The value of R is 35.6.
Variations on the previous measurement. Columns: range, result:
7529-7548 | 37.5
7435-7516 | 36.2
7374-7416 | 35.3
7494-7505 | 36.2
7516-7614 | 37.4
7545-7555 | 37.9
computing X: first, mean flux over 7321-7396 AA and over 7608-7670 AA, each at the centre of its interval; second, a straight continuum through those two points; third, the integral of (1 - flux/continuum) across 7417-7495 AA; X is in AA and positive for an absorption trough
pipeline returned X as -1.67 AA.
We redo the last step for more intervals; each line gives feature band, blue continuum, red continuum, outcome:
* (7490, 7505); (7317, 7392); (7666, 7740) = -0.84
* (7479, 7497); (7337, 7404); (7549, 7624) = -0.05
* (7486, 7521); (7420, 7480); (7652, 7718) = -1.15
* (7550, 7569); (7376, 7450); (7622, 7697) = -1.27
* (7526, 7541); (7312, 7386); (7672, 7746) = -1.36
